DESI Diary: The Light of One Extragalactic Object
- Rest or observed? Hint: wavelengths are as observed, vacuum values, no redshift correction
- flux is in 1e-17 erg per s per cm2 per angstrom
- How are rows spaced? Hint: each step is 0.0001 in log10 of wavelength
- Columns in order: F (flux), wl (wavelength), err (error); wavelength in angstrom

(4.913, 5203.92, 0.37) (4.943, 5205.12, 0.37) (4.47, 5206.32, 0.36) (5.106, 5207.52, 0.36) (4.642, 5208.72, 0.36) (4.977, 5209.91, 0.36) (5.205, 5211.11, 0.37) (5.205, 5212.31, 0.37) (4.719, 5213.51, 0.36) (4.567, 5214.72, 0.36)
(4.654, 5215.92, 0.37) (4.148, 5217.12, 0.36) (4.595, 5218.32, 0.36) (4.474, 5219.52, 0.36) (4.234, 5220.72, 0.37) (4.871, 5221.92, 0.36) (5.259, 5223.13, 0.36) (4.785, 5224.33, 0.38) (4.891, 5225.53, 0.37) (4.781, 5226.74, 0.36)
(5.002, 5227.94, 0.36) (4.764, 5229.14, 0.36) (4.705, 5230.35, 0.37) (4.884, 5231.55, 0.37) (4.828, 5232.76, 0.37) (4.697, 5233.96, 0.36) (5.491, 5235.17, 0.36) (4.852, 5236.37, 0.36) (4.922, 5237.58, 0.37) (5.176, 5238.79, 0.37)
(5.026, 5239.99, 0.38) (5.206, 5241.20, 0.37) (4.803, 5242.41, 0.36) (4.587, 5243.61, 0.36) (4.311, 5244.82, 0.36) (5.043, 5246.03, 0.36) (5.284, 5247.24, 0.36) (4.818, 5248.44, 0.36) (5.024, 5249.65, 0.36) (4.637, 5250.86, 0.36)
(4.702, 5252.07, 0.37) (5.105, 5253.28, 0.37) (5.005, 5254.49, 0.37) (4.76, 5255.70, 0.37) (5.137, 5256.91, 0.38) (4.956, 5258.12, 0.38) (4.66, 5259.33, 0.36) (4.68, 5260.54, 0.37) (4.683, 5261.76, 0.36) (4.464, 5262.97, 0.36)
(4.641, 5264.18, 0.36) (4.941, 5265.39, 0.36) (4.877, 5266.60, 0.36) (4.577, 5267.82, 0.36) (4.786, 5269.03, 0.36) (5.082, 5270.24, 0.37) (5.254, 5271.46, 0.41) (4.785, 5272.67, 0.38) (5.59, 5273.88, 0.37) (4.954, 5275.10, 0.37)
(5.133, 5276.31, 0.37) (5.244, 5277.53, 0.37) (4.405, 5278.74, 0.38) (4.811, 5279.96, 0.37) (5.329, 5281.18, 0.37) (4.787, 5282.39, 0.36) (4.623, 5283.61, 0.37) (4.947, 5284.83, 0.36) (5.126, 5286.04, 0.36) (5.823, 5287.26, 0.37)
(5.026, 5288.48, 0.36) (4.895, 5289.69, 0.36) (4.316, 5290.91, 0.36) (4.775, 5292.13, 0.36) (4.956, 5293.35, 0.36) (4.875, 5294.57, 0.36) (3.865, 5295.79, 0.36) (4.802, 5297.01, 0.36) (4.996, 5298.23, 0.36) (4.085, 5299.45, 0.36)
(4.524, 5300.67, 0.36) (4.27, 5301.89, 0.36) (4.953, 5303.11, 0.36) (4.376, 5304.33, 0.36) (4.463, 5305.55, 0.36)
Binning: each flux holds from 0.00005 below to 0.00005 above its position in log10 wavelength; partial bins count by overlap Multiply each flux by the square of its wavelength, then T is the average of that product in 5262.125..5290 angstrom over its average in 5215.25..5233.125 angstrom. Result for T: 1.1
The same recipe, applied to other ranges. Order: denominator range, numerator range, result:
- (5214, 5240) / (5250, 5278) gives 1.04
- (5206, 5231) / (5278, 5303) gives 1.03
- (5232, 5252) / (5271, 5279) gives 1.05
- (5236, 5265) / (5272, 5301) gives 1.02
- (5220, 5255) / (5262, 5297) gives 1.02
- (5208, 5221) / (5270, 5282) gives 1.10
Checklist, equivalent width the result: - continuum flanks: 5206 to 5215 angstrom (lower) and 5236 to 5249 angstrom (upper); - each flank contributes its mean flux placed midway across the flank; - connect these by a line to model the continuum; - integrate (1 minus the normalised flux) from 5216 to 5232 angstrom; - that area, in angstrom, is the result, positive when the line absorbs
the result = 0.6 angstrom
